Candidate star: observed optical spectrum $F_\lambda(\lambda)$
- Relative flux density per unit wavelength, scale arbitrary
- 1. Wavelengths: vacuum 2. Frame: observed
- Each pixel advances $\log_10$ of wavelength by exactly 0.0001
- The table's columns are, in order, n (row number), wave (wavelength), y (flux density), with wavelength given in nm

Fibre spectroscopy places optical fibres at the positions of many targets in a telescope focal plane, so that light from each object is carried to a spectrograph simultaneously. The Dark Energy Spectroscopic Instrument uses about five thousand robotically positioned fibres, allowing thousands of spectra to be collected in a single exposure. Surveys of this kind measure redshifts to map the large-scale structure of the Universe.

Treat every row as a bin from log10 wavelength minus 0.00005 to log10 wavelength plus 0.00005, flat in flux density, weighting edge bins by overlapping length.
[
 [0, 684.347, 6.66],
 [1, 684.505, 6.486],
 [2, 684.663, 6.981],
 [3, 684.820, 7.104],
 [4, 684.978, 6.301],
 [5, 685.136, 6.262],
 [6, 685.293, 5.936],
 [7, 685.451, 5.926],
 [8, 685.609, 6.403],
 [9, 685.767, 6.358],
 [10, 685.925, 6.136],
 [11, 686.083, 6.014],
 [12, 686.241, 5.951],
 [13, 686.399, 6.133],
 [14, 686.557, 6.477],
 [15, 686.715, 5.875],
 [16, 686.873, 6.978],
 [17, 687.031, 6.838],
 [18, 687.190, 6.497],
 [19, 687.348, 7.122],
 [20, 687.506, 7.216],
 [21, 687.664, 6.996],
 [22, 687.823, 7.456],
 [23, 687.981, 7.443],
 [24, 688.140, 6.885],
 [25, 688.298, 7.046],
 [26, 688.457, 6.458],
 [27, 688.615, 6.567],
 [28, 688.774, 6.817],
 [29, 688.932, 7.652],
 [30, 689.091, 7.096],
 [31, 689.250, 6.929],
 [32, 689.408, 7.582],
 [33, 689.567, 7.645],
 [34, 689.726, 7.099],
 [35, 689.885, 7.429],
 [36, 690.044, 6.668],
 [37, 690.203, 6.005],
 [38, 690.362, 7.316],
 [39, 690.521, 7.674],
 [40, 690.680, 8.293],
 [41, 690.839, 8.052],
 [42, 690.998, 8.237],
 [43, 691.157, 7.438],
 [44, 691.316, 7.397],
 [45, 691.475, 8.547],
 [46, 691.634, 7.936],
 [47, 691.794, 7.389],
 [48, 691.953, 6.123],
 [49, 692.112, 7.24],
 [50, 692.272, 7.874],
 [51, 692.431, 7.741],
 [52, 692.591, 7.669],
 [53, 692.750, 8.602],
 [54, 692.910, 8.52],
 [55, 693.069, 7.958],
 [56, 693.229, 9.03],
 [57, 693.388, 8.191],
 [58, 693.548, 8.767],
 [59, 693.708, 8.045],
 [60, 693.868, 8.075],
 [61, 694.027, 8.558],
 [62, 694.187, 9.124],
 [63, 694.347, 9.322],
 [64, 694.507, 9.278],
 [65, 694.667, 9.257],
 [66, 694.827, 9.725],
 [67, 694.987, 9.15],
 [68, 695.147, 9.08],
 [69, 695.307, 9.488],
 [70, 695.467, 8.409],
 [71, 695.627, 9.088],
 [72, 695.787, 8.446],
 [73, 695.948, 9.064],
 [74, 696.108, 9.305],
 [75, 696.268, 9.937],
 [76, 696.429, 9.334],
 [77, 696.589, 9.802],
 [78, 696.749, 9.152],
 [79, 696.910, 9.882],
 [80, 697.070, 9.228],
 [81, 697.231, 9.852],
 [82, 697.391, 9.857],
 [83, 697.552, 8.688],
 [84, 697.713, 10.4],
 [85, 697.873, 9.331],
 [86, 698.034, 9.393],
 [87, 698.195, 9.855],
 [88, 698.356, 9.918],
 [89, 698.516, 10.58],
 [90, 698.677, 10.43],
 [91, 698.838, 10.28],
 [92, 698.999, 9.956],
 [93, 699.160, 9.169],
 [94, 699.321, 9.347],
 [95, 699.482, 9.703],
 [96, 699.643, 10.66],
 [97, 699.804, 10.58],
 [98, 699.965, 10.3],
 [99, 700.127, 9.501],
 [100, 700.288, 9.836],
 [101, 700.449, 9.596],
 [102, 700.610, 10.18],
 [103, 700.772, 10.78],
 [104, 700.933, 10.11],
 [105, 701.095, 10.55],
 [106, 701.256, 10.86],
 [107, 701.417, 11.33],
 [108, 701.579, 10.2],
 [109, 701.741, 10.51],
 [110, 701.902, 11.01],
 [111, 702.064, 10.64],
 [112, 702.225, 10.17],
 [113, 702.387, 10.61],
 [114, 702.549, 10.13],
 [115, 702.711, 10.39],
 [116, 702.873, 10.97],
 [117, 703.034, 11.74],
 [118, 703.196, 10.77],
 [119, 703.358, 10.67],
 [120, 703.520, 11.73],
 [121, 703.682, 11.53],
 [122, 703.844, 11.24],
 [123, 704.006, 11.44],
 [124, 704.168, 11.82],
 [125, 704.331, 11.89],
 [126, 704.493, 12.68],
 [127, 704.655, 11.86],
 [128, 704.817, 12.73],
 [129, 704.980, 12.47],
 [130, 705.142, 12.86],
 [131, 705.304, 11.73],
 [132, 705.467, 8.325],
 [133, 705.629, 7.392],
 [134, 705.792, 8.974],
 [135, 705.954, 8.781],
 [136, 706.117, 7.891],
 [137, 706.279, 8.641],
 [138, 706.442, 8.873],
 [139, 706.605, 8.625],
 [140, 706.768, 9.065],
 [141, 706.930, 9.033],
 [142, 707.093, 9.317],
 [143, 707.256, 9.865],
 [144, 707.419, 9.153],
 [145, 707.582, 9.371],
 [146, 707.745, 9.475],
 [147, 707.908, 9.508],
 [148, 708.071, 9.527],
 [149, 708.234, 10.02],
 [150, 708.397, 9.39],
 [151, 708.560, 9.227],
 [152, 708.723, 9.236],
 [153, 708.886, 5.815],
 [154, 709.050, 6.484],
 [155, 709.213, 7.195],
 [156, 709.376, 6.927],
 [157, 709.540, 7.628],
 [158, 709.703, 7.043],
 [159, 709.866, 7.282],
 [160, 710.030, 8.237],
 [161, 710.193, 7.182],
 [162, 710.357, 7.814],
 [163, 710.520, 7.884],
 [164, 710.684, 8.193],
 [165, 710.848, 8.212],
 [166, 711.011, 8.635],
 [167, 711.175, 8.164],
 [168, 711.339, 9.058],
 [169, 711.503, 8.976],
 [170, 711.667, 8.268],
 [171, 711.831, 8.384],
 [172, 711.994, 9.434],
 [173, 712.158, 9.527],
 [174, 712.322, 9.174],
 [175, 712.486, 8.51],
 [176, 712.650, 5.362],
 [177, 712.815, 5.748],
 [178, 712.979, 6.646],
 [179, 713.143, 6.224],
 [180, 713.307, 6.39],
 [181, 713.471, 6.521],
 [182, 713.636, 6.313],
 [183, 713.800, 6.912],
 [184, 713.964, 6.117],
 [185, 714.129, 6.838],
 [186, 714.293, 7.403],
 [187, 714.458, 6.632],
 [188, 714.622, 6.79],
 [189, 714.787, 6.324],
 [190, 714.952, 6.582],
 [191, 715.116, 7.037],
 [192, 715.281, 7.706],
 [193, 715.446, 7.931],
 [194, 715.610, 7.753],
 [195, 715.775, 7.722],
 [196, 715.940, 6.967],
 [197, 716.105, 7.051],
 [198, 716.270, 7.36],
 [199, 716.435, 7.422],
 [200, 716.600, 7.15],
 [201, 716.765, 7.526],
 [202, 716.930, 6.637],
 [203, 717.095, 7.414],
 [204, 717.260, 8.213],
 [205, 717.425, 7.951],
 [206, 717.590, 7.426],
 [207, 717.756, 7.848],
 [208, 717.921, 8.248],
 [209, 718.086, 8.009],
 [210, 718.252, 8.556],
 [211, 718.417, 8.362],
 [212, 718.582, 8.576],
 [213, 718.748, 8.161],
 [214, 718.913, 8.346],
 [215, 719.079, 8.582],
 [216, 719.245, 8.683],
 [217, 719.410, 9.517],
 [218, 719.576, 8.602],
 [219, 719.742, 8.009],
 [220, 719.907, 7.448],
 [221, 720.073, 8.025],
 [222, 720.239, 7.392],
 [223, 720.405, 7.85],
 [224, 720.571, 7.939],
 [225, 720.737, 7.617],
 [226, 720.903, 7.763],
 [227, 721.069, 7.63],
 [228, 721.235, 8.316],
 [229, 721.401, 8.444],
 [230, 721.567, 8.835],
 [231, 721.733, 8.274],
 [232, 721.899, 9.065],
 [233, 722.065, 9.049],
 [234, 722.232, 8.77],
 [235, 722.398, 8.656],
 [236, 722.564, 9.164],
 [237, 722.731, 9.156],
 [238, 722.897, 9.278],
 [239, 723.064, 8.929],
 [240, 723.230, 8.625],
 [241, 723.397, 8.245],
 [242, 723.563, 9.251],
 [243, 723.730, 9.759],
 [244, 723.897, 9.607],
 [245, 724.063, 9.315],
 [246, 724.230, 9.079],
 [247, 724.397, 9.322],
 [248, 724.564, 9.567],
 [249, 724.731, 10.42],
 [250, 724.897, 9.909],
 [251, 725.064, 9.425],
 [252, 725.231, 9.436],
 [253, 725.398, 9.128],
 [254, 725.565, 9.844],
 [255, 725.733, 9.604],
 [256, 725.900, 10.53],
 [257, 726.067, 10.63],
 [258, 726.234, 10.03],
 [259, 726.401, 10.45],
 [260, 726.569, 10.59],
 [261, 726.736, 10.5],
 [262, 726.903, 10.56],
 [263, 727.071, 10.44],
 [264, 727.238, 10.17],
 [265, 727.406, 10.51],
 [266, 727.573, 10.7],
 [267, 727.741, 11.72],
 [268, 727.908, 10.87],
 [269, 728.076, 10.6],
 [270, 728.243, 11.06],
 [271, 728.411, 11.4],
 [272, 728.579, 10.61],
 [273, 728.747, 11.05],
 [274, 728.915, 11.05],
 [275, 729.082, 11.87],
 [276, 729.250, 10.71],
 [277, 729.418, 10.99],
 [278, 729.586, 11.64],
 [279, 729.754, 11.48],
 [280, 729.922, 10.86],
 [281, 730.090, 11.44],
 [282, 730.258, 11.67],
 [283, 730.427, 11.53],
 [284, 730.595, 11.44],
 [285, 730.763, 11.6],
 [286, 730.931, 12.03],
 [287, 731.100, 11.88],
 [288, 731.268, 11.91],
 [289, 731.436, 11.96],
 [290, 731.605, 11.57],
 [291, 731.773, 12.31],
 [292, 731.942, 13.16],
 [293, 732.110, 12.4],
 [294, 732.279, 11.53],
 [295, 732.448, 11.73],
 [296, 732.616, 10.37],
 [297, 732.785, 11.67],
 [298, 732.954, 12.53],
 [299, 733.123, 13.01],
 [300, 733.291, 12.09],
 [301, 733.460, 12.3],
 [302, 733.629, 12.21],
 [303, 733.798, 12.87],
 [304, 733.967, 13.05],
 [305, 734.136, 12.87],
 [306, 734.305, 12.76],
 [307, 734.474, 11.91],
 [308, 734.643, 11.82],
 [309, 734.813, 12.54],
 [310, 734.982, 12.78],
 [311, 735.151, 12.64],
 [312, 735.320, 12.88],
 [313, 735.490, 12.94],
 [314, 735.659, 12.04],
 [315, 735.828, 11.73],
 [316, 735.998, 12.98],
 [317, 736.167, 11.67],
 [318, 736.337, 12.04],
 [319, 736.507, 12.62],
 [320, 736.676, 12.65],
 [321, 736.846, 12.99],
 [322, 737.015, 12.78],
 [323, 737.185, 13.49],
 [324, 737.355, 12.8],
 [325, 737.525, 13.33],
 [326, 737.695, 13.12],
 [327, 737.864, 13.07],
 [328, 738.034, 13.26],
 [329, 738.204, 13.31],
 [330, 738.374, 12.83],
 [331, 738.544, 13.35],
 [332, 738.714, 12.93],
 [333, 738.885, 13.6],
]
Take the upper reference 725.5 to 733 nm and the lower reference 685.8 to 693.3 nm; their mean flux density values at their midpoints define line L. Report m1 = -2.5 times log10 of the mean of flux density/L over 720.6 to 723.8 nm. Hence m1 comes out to 0.21 mag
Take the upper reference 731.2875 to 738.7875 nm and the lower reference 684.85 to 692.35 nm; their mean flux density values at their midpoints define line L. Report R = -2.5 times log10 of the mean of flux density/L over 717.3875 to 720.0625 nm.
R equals 0.27 mag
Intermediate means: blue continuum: 6.97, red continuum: 12.5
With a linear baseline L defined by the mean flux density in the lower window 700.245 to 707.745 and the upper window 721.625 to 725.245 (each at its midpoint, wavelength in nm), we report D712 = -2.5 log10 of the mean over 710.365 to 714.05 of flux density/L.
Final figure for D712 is 0.28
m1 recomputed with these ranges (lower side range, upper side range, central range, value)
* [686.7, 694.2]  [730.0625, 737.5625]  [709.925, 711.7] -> 0.18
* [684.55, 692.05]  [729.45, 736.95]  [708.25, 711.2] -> 0.20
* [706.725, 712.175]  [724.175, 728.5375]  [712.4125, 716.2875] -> 0.29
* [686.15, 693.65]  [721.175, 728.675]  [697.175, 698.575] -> -0.23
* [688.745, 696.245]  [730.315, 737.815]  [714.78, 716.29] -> 0.39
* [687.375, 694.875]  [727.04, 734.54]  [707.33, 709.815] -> 0.13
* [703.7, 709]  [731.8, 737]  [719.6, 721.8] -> 0.36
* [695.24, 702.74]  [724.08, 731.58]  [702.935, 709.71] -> 0.04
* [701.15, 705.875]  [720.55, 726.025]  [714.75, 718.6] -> 0.27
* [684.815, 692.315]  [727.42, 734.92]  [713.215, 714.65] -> 0.42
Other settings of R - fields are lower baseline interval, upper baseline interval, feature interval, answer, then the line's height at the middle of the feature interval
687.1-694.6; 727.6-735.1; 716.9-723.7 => 0.27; 10.7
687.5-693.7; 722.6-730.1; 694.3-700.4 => -0.19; 8.03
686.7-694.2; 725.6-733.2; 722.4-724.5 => 0.17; 10.7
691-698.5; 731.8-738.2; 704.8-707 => 0.03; 9.83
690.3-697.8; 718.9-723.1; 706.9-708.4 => -0.11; 8.53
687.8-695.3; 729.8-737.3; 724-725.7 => 0.18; 11.3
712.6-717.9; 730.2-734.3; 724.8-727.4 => 0.02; 10.3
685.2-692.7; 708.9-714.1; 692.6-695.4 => -0.23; 7.15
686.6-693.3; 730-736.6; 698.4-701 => -0.19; 8.44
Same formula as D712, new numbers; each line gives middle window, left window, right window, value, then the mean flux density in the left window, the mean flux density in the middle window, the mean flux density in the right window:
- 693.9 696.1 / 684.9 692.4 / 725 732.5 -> -0.19 mag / 6.98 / 9.06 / 11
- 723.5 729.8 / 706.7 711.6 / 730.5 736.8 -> 0.08 mag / 8.43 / 10.4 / 12.2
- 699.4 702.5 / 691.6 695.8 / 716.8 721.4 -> -0.24 mag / 8.45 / 10.4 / 8.04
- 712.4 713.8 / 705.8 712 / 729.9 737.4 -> 0.37 mag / 8.46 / 6.5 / 12.2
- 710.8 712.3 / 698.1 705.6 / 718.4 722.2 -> 0.08 mag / 10.7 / 8.77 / 8.29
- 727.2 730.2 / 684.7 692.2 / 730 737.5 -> 0.06 mag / 6.96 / 11.1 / 12.3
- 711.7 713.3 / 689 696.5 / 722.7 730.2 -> 0.23 mag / 8.19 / 7.63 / 10.2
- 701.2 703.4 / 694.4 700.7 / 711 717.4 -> -0.19 mag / 9.62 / 10.7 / 7.4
